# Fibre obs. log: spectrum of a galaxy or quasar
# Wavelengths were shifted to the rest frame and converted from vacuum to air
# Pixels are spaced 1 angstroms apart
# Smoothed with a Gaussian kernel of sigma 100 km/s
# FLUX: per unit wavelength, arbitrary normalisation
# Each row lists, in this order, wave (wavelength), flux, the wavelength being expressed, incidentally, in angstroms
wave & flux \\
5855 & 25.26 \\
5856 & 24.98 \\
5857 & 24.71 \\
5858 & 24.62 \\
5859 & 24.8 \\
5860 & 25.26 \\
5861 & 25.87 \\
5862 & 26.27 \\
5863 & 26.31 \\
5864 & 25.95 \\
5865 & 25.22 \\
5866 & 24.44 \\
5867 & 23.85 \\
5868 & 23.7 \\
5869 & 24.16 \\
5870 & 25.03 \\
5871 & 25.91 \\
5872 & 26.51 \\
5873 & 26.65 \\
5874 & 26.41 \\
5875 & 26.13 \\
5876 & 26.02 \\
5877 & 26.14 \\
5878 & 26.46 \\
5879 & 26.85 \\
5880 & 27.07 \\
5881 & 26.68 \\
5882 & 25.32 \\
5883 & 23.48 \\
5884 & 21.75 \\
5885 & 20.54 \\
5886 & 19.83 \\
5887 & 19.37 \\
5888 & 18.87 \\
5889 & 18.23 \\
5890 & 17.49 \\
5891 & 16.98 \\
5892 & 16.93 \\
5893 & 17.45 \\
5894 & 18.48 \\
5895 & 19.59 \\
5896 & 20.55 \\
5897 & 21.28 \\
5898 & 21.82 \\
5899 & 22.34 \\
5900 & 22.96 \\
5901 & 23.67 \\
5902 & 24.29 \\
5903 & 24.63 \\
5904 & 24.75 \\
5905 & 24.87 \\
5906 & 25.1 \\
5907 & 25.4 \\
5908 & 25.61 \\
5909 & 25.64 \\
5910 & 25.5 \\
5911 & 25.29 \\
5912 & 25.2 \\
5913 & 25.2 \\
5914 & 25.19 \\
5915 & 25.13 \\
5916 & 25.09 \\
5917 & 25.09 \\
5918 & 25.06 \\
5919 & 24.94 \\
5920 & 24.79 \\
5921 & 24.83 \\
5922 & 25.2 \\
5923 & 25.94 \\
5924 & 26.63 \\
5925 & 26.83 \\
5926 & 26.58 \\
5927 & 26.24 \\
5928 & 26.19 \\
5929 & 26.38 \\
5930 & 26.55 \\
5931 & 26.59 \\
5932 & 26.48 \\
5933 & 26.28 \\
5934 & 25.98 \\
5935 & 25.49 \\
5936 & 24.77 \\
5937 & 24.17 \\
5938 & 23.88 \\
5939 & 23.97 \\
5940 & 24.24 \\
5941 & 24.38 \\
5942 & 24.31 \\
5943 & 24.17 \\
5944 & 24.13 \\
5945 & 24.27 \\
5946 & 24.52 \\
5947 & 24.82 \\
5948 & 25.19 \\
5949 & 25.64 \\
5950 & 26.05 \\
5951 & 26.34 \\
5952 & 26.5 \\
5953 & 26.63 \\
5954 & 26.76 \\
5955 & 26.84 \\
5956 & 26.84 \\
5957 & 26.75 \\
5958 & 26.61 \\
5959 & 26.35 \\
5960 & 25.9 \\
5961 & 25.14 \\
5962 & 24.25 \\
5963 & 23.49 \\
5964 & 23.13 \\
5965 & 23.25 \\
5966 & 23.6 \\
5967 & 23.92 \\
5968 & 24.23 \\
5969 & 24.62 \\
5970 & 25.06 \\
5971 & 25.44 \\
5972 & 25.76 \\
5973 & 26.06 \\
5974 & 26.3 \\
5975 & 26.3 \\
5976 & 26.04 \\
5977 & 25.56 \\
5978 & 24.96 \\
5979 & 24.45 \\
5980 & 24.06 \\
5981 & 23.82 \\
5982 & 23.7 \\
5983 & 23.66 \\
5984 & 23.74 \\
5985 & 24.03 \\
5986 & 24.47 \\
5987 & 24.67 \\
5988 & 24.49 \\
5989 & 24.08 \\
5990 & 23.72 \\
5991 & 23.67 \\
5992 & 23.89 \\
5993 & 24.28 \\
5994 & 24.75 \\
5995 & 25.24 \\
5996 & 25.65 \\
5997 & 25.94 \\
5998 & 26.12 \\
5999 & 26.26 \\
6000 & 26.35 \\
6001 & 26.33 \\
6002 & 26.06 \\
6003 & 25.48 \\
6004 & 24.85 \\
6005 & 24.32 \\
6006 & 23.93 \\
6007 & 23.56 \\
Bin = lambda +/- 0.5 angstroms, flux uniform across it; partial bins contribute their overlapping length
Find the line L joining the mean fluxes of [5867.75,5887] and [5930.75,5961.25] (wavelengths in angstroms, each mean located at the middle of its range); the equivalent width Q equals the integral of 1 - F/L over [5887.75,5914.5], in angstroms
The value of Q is 2.9 angstroms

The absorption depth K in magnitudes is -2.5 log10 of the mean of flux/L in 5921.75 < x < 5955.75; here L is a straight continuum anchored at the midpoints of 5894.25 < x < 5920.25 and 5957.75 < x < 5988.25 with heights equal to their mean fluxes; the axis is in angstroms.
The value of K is -0.05 mag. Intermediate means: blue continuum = 24.1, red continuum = 24.7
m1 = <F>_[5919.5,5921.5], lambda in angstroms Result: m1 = 24.8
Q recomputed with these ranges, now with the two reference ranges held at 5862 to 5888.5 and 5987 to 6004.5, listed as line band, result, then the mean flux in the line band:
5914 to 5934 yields -0.8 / 25.8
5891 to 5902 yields 1.9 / 20.5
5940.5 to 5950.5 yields 0.1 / 24.7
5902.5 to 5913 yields -0.2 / 25.2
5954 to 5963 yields -0.4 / 26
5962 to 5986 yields 0.4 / 24.6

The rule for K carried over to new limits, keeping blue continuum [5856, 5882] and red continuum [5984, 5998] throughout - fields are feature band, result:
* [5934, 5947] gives 0.02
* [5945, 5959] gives -0.05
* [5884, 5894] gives 0.34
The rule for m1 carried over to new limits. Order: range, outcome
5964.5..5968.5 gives 23.8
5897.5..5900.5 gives 22.4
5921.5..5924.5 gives 25.9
